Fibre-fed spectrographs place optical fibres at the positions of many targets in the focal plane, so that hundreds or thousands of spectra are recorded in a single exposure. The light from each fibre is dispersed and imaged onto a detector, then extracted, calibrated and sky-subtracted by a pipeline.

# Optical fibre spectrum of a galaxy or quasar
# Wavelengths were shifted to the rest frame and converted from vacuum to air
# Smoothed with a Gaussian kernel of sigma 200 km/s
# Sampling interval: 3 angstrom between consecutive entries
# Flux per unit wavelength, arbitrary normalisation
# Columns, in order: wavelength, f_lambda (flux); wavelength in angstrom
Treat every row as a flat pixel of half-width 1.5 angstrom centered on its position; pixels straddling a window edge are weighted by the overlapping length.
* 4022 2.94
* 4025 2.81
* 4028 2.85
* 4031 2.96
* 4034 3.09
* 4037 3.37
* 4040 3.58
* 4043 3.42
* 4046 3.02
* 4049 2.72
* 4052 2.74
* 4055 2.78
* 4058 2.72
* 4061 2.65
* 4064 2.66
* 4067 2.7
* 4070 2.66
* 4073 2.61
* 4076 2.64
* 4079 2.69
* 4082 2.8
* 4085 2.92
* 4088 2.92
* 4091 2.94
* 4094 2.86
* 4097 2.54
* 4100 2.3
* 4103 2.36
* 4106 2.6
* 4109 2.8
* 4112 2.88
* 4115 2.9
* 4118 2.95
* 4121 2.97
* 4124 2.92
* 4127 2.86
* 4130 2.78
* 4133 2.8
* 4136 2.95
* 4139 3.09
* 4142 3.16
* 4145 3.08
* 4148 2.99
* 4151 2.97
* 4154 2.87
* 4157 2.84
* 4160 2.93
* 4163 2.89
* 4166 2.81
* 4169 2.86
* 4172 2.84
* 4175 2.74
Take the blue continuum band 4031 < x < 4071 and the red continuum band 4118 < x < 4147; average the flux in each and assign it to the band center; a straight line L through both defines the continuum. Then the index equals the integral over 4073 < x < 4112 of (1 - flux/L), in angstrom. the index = 3.2 angstrom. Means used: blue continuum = 2.94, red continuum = 2.96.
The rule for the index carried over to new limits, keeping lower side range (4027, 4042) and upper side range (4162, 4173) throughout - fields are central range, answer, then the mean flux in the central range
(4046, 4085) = 4.91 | 2.72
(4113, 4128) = 0.24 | 2.92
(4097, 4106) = 1.81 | 2.41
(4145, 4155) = -0.26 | 2.97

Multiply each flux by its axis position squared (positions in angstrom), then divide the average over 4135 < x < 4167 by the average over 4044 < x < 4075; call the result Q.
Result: 1.13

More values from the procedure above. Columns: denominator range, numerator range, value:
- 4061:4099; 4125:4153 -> 1.11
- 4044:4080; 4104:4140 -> 1.08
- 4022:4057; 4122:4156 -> 1.02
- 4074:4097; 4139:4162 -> 1.10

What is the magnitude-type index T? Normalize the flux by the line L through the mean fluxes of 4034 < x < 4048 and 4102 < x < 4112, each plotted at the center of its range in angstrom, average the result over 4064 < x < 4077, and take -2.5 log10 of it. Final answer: 0.13 mag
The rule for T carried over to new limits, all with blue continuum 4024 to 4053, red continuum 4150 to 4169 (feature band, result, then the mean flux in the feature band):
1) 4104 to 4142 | 0.02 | 2.88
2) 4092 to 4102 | 0.16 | 2.58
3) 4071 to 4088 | 0.10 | 2.75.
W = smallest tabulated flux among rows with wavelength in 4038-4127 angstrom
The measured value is 2.3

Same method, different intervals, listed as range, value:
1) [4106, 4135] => 2.6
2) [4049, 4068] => 2.65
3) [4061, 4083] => 2.61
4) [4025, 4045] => 2.81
